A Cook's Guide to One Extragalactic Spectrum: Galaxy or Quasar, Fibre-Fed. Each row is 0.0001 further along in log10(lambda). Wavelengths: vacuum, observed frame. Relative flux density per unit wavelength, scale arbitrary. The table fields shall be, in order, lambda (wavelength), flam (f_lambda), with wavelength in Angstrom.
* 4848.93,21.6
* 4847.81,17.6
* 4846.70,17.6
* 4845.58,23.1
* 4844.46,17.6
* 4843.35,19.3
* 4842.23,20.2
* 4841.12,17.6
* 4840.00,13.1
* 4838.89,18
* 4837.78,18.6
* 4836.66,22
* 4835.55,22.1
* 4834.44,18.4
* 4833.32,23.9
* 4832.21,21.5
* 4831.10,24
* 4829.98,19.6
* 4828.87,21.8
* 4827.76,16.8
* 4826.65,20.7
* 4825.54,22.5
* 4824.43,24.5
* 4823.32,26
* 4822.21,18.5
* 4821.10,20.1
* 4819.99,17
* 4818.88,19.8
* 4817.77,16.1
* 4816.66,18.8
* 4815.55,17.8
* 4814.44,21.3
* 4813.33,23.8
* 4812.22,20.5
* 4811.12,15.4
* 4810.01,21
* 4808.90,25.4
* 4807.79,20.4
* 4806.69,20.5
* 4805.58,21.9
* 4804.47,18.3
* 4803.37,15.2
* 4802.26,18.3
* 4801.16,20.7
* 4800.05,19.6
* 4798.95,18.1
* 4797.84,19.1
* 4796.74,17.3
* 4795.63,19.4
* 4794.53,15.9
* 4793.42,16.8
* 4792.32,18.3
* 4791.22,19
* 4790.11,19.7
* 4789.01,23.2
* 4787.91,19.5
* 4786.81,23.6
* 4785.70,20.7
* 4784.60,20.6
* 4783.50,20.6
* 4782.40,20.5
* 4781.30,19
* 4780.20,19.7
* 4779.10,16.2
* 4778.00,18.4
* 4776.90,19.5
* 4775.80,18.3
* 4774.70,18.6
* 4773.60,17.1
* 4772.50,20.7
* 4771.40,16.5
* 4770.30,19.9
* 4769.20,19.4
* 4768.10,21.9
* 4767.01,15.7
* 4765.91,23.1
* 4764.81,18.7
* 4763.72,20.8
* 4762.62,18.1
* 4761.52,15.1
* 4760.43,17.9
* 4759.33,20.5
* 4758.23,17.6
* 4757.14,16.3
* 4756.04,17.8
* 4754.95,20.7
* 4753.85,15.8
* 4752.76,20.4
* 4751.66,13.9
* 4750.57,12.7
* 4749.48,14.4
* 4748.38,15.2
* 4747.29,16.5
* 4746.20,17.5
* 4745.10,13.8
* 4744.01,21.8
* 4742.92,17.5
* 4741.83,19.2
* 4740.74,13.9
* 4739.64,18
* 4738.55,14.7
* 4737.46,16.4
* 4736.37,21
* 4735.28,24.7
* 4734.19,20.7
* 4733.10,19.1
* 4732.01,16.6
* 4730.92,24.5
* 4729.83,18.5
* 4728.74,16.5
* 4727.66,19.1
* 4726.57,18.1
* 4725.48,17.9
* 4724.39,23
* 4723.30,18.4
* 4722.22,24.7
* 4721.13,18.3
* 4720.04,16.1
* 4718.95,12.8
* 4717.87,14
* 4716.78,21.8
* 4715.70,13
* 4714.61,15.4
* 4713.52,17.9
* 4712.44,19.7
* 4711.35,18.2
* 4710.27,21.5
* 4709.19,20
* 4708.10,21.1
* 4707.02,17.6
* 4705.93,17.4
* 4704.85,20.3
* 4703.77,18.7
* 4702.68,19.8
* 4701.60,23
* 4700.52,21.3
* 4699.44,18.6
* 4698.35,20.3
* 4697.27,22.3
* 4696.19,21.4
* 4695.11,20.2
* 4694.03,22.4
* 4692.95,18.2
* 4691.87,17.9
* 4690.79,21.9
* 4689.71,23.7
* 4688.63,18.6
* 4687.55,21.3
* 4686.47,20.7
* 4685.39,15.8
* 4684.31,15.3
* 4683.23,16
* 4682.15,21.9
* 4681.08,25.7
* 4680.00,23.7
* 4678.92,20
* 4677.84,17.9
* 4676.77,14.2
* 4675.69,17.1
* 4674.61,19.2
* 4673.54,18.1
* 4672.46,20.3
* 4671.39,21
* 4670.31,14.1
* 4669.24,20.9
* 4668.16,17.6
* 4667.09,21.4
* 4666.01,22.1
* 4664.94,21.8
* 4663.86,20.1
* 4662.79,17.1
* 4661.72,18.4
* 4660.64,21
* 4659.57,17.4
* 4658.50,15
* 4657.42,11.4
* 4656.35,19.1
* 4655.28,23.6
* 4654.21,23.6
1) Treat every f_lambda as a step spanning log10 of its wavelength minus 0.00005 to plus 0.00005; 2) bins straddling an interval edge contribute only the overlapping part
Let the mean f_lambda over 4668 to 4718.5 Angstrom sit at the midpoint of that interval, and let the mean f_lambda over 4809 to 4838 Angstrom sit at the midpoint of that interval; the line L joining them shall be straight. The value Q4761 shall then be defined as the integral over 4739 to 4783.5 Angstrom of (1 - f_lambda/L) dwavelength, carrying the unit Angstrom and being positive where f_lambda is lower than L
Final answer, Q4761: 4.4 Angstrom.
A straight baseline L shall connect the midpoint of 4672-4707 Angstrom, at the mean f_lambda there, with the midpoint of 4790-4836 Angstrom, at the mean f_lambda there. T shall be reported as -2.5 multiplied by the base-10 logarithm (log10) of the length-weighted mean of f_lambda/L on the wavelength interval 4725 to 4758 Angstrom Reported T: 0.12 mag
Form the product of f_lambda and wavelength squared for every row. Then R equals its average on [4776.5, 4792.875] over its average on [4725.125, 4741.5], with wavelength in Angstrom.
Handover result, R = 1.09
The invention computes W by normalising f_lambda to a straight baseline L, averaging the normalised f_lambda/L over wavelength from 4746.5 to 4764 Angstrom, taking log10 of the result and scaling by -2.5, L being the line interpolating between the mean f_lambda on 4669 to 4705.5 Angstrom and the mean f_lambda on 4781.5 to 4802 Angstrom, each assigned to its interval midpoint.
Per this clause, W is 0.15 mag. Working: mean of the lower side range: 19.7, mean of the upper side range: 19.6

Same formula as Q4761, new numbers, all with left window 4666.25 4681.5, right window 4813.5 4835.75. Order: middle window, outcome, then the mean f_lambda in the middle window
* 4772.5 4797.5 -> 1.3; 19.2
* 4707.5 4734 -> 1.5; 18.6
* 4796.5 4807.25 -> 0.8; 19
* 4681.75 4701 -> -0.3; 19.9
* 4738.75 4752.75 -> 2.5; 16.3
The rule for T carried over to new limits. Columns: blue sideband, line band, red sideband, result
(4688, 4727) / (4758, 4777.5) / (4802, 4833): 0.06 mag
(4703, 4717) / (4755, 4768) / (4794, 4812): 0.02 mag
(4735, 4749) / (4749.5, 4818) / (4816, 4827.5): 0.00 mag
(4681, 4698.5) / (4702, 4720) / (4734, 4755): 0.06 mag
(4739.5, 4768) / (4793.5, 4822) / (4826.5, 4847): -0.01 mag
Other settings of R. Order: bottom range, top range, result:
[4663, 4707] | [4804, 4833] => 1.10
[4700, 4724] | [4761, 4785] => 1.04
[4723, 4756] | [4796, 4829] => 1.14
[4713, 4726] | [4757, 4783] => 1.08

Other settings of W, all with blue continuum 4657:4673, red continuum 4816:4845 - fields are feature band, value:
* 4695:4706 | -0.081 mag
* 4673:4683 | -0.048 mag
